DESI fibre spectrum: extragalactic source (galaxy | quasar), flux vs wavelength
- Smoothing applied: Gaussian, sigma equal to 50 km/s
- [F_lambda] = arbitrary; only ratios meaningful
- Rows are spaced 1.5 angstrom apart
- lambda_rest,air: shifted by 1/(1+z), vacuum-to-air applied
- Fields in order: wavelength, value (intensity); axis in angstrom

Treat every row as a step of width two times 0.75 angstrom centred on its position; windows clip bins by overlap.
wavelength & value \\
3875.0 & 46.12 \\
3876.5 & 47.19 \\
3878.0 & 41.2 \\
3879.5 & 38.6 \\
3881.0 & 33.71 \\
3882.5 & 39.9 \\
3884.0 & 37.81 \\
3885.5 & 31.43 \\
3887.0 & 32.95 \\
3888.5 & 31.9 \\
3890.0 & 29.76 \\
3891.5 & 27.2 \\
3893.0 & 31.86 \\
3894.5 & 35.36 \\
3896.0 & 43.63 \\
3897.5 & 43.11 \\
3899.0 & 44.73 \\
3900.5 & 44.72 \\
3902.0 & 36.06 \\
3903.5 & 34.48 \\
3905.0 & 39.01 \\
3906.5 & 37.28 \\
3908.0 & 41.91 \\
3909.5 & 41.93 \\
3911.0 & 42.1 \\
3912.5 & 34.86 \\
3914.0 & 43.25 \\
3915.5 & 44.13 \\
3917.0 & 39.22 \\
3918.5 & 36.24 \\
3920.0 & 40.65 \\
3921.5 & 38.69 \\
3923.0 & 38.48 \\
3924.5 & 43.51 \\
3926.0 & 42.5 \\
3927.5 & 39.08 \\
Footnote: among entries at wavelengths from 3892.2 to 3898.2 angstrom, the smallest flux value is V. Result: 31.86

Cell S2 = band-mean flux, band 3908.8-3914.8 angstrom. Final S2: 40.6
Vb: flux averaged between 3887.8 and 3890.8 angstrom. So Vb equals 30.8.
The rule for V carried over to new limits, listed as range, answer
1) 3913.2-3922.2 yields 36.24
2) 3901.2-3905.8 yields 34.48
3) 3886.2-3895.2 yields 27.2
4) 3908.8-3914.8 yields 34.86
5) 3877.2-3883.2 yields 33.71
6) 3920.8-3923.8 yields 38.48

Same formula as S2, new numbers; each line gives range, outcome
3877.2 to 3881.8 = 38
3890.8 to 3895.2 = 31.5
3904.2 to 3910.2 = 40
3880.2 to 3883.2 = 36.8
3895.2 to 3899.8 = 43.7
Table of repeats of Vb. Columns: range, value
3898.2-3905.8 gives 39.8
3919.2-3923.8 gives 39.3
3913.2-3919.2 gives 40.7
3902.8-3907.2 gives 36.9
